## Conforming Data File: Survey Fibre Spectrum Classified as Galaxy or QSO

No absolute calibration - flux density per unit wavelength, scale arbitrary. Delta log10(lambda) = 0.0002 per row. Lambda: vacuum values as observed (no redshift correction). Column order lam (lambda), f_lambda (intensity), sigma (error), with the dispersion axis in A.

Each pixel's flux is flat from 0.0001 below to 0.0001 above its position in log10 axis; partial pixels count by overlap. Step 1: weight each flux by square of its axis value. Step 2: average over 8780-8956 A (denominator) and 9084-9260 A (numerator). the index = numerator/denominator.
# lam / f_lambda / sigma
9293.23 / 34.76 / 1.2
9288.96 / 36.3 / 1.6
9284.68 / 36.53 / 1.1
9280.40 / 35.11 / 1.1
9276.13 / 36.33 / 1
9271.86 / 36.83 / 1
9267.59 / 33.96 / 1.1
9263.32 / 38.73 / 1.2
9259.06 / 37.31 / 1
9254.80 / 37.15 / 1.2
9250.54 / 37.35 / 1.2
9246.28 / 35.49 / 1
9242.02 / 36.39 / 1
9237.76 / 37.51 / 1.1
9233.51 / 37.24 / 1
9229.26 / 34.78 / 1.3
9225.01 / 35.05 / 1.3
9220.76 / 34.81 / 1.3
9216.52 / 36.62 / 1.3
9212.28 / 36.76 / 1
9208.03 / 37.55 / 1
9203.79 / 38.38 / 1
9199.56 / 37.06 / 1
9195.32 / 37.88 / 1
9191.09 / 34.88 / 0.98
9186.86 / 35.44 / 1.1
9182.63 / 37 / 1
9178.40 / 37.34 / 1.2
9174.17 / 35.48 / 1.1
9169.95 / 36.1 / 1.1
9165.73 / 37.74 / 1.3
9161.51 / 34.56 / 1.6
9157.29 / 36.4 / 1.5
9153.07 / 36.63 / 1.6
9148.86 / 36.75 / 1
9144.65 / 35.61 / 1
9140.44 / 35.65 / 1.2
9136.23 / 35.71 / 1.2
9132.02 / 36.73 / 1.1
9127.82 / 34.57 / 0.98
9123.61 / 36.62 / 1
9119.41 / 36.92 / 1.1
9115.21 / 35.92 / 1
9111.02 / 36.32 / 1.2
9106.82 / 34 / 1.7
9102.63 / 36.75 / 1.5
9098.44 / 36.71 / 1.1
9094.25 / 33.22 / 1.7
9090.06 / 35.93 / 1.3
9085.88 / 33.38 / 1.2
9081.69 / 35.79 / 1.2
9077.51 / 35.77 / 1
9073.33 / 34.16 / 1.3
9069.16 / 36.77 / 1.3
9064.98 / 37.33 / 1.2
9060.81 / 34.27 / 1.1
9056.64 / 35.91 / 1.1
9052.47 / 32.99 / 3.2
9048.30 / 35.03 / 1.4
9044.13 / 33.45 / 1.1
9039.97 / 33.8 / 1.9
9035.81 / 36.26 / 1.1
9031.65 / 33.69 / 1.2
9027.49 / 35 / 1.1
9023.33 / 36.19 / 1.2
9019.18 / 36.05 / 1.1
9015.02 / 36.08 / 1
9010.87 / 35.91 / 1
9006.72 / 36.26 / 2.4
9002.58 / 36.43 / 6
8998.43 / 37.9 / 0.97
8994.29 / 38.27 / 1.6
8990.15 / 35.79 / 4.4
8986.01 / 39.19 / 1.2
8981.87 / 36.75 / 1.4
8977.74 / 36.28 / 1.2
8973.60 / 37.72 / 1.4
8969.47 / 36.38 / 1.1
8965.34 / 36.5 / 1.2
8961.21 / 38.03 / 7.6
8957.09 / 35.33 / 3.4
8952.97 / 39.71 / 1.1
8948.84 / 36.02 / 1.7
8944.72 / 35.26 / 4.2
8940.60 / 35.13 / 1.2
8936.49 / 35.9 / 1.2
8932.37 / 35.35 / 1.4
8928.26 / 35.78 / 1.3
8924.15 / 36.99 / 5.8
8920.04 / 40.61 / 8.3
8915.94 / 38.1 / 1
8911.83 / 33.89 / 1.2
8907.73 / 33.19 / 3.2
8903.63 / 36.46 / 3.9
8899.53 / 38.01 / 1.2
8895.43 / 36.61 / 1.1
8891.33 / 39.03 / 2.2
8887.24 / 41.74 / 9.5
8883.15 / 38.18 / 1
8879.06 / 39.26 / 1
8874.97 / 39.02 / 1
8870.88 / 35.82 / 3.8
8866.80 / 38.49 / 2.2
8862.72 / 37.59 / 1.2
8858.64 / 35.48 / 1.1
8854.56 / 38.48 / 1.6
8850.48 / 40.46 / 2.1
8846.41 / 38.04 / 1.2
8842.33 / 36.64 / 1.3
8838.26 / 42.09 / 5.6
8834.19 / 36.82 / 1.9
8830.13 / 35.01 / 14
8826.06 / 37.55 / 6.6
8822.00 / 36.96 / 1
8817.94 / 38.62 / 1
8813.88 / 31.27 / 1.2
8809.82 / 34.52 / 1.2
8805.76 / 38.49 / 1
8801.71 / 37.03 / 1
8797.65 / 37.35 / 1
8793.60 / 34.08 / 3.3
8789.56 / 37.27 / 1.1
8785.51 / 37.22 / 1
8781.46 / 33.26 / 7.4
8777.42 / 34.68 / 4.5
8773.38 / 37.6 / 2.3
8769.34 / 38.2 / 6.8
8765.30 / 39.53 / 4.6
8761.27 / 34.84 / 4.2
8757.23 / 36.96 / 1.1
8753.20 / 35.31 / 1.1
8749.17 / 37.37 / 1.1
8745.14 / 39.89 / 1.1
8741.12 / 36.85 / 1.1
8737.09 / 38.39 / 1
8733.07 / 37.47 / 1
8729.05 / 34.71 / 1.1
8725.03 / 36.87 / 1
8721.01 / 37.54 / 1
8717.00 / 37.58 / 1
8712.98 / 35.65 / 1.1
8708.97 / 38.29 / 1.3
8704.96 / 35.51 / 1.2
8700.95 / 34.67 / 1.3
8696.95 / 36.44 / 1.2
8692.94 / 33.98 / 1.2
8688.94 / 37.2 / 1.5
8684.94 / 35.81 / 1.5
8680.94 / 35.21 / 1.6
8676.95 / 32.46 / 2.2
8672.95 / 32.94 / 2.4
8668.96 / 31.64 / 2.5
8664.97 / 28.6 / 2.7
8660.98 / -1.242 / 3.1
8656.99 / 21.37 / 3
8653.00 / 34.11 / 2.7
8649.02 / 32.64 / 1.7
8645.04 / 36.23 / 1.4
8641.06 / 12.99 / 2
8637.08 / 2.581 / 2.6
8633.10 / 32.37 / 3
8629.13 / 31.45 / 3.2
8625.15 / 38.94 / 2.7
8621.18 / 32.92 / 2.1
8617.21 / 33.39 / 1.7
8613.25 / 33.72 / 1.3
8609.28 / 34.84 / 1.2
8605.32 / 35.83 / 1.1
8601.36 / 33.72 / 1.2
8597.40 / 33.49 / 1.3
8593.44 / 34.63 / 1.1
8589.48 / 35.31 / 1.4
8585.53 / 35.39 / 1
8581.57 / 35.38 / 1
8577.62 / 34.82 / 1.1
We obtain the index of 1.04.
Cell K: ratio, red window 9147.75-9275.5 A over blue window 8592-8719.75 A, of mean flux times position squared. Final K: 1.32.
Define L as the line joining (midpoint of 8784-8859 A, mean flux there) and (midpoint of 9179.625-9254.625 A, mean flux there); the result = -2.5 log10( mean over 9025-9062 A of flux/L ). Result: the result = 0.07 mag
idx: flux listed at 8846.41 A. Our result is 38.04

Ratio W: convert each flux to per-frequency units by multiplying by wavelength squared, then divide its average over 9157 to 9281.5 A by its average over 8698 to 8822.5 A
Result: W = 1.1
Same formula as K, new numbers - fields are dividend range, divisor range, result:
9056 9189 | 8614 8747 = 1.24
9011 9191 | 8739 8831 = 1.05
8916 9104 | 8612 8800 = 1.16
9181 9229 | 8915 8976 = 1.05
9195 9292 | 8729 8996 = 1.07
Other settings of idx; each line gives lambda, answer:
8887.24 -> 41.74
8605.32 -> 35.83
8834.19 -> 36.82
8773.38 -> 37.6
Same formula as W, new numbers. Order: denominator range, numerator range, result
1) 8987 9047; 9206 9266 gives 1.07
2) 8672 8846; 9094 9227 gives 1.09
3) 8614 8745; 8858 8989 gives 1.23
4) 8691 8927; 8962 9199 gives 1.03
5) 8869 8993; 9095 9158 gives 1.01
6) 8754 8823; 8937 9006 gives 1.06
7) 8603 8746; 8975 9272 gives 1.24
